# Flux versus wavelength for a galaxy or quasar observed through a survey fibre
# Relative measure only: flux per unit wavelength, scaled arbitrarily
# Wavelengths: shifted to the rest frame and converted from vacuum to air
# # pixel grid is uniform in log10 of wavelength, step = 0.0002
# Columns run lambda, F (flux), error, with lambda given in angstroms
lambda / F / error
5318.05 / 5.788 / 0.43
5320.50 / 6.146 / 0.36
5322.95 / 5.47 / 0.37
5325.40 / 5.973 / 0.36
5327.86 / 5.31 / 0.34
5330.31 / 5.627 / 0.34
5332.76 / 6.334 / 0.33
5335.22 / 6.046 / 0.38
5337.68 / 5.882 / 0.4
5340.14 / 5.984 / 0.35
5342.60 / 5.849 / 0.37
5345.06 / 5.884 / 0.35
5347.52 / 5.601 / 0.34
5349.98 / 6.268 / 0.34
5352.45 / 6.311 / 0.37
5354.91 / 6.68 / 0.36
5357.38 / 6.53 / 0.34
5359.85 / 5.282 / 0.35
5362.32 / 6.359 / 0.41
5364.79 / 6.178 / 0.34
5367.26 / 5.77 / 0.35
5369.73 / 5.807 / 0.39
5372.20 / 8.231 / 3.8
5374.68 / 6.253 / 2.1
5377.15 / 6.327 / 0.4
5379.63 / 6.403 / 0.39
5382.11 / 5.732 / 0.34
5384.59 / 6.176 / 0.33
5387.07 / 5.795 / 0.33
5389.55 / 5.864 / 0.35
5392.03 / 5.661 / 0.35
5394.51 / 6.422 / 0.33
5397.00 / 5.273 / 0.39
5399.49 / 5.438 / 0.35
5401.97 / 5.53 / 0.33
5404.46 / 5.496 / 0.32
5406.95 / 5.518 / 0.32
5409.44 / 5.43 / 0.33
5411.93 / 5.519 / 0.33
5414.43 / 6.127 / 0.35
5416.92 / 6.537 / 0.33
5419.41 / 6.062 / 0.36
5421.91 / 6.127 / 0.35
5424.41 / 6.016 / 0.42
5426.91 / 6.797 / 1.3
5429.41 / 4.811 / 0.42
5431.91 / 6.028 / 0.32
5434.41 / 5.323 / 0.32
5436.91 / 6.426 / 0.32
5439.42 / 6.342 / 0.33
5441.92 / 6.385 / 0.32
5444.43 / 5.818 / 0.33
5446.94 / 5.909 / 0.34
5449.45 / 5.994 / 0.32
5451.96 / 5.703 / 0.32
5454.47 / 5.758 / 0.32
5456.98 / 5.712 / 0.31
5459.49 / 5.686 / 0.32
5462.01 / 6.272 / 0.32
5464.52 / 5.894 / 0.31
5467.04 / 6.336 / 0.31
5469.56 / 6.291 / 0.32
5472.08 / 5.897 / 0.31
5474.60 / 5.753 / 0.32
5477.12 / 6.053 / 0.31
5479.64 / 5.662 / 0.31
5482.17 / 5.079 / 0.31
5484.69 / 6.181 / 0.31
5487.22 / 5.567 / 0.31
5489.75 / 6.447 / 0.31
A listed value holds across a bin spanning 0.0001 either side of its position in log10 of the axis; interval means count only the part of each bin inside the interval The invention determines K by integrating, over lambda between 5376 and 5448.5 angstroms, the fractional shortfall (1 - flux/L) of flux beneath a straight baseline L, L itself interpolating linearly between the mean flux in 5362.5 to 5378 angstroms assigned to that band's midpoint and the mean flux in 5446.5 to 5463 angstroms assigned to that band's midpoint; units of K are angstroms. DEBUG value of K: 2.74 angstroms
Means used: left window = 6.43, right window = 5.85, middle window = 5.91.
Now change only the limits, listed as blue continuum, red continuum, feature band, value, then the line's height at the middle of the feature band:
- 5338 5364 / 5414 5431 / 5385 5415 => 1.93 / 6.07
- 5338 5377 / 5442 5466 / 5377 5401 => 0.83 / 6.1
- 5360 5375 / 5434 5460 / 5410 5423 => 0.13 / 6.1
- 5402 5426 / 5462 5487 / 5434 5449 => -0.47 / 5.89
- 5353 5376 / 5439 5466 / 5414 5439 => 0.13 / 6.06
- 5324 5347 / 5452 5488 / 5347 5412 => -1.57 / 5.87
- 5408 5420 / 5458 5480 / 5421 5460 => 0.18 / 5.96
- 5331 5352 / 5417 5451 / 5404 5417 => 0.63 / 6.01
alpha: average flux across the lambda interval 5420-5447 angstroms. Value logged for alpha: 6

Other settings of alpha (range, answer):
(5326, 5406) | 6.01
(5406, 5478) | 5.95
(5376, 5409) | 5.81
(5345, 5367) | 6.12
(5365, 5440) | 5.97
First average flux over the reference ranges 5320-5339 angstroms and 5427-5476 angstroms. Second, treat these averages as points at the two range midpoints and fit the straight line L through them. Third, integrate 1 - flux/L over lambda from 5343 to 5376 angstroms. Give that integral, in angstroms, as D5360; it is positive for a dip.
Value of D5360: -2.1 angstroms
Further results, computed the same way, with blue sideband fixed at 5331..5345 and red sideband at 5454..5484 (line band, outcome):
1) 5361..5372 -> -0.5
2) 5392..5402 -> 0.4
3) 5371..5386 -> -1.4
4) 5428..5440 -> 0.3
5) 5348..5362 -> -0.5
